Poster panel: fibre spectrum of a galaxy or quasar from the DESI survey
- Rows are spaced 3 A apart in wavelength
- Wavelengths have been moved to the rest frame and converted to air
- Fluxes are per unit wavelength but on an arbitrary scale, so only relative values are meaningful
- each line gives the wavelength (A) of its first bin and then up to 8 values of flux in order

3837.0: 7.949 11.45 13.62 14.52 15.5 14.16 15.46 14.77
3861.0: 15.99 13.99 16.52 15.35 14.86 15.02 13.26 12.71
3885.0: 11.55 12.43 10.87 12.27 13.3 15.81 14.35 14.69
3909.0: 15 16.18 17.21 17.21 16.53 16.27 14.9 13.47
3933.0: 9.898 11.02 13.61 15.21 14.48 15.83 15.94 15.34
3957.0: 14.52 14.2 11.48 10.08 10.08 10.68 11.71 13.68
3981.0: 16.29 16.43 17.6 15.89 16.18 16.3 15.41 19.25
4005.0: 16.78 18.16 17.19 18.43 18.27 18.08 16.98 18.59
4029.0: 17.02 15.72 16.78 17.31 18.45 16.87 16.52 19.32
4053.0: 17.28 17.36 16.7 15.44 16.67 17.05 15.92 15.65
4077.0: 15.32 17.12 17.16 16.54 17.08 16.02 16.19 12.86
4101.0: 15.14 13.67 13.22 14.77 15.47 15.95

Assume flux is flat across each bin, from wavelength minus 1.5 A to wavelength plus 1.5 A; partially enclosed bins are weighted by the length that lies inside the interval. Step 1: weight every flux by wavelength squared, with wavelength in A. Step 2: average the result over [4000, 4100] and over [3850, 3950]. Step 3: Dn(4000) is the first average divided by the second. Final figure 1.3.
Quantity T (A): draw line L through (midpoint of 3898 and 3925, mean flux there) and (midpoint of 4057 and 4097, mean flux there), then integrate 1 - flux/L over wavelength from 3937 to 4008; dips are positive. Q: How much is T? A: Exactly 5.9 A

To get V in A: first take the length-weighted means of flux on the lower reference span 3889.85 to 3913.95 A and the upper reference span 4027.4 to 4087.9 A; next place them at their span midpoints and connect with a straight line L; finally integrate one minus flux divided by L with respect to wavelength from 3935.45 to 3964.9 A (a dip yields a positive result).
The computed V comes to 1.5 A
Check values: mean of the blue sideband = 14.2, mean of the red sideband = 16.8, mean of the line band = 14.2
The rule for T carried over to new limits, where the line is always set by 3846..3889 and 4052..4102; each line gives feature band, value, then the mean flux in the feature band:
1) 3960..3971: 3.0 A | 11.1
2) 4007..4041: -3.8 A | 17.5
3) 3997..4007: -1.0 A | 17.2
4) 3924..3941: 2.3 A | 13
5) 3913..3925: -1.6 A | 16.8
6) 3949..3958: -0.1 A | 15.3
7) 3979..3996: -1.0 A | 16.4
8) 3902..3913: -0.2 A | 15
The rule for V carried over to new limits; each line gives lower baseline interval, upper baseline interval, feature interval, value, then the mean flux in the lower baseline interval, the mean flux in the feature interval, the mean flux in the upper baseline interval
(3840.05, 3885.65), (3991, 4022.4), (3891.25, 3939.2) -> 3.4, 14.4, 14.4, 17.4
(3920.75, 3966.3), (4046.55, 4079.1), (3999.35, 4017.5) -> -2.8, 14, 17.8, 16.7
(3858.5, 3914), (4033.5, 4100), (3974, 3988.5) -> 0.2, 14.2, 15.3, 16.6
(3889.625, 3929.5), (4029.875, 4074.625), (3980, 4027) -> -2.9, 14.9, 17.2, 16.9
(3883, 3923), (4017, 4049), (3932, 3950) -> 2.1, 14.4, 13.5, 17.3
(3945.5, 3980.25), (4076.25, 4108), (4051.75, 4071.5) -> -2.2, 13.2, 16.7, 15.5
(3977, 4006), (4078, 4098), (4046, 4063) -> -0.8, 16.4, 17.2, 16.4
